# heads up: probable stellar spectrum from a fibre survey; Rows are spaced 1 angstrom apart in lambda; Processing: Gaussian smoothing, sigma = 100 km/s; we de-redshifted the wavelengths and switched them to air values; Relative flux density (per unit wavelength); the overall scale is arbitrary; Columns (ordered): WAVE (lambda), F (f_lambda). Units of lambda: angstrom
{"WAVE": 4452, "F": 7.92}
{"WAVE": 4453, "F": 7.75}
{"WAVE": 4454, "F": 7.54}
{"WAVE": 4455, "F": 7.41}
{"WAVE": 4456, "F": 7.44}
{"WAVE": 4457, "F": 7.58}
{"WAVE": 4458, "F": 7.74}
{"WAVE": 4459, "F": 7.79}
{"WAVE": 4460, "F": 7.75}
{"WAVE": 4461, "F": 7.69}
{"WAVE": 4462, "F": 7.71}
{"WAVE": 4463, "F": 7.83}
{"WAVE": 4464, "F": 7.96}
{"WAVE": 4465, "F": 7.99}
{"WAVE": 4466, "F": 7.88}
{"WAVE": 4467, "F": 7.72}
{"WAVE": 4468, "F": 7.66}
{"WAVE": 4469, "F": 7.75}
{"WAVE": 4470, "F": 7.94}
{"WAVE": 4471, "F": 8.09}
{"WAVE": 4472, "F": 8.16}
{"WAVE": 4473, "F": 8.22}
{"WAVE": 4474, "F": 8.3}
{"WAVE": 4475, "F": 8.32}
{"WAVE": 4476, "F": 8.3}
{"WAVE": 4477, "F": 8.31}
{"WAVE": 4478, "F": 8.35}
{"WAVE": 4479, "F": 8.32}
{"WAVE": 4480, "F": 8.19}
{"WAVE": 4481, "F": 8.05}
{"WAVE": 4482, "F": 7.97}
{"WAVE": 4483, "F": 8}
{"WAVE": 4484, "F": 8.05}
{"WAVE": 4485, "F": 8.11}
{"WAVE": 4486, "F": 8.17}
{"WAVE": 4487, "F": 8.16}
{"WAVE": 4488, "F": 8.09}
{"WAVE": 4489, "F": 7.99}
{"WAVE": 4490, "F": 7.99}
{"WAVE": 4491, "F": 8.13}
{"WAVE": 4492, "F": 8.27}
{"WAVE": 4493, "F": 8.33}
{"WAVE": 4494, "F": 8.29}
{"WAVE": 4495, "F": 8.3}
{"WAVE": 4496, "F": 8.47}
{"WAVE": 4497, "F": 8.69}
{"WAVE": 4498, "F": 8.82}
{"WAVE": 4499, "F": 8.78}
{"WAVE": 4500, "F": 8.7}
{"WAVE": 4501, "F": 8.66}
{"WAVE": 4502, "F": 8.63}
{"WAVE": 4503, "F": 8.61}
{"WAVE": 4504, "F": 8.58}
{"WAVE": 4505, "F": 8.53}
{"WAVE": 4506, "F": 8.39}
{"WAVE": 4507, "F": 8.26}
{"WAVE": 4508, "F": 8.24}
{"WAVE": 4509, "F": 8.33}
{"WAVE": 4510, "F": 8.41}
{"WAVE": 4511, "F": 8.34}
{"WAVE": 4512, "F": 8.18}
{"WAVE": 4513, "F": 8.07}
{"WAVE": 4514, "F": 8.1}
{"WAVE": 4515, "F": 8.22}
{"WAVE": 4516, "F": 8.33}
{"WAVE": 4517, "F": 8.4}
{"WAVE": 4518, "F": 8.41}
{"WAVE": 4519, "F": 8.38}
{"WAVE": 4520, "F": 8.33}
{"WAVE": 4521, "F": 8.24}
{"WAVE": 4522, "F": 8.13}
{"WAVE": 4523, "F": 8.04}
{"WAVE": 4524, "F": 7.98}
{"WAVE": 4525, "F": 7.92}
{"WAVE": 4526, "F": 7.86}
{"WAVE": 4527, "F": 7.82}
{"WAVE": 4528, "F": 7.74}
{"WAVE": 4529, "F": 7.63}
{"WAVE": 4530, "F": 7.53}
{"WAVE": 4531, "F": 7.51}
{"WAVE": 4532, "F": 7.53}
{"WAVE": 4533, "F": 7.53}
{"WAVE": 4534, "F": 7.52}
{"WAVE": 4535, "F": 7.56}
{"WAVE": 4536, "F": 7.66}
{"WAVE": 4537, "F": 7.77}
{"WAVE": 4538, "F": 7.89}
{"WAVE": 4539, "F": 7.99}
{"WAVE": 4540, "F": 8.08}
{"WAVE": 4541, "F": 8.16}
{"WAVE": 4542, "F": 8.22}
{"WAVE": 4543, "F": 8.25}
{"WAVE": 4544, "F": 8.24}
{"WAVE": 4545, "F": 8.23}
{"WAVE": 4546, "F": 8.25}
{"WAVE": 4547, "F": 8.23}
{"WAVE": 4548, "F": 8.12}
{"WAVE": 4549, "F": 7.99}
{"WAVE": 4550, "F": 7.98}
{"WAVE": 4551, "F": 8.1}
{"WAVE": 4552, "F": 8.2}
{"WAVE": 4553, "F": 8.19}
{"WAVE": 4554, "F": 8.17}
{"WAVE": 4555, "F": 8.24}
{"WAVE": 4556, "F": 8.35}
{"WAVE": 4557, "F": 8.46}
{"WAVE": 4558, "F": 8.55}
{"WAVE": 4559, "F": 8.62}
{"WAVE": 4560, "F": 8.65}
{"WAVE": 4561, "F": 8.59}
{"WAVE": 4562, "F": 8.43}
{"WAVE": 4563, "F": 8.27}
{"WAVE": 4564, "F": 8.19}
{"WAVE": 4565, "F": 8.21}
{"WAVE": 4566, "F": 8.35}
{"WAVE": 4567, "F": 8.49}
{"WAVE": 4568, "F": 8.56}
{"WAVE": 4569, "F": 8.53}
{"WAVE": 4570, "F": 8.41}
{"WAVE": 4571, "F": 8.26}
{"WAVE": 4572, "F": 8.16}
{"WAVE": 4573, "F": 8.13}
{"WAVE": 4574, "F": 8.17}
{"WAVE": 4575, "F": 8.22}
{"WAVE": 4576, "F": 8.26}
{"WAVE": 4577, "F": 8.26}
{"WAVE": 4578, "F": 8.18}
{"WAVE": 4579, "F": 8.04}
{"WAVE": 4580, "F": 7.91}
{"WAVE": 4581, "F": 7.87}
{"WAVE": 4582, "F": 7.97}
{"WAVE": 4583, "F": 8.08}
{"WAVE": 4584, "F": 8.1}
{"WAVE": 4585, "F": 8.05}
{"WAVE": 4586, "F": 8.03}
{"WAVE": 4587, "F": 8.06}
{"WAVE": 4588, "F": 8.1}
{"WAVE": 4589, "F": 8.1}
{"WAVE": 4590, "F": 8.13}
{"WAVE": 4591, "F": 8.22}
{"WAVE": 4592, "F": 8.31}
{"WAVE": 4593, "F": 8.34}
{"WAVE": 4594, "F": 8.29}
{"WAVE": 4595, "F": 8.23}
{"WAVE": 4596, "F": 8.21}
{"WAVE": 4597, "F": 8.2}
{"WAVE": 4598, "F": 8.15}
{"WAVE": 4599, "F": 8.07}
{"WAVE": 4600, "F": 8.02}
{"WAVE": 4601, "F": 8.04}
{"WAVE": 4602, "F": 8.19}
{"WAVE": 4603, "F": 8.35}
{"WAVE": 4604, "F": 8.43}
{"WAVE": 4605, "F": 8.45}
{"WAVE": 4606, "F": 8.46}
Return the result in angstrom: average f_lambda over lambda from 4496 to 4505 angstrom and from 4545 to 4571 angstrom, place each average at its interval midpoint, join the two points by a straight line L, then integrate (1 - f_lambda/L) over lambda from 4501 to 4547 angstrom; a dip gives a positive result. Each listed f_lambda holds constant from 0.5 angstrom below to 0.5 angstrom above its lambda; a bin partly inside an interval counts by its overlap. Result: 2.3 angstrom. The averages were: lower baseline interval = 8.66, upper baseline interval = 8.32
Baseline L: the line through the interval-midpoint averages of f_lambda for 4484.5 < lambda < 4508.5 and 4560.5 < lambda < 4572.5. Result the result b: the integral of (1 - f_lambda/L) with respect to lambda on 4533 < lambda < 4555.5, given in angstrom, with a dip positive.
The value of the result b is 0.9 angstrom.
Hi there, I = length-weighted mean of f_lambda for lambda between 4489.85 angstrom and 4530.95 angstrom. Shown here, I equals 8.26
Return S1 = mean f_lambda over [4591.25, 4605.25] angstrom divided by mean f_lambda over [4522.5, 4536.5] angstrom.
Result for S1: 1.1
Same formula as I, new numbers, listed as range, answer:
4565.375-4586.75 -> 8.19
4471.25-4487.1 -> 8.19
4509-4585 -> 8.13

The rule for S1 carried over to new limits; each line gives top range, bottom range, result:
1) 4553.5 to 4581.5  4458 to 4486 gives 1.04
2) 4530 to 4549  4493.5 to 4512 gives 0.93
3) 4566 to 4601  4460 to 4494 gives 1.01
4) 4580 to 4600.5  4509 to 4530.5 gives 1.00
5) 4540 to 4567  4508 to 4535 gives 1.03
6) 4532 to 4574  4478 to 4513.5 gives 0.98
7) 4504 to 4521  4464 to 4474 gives 1.05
